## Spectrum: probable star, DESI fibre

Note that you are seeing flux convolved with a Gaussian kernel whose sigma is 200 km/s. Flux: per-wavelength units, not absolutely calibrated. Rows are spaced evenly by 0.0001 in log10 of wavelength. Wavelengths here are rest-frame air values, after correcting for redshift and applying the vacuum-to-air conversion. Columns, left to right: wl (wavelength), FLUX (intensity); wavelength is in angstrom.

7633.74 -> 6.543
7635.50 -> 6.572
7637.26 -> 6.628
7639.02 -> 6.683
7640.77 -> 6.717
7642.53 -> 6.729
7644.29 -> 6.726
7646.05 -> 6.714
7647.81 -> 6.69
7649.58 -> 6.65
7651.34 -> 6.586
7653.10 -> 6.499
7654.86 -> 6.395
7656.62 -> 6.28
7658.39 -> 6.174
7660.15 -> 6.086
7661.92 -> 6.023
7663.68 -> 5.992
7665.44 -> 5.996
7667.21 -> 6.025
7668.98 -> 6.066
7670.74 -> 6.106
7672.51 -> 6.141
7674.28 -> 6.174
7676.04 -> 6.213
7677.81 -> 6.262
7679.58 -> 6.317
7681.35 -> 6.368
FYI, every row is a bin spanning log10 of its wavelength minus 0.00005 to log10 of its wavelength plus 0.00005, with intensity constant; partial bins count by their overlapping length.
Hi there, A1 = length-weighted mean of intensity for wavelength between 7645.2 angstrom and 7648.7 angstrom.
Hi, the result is 6.69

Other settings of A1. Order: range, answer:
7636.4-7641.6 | 6.69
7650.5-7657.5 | 6.45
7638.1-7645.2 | 6.72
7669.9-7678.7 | 6.18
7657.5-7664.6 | 6.07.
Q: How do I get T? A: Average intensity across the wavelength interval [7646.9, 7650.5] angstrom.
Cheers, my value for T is 6.66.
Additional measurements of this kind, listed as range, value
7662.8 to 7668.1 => 6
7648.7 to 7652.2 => 6.62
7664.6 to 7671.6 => 6.05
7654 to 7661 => 6.23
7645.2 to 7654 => 6.63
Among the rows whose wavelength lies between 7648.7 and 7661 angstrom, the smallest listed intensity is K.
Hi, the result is 6.086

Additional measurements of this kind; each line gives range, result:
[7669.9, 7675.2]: 6.106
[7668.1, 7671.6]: 6.066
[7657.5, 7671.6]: 5.992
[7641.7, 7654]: 6.499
